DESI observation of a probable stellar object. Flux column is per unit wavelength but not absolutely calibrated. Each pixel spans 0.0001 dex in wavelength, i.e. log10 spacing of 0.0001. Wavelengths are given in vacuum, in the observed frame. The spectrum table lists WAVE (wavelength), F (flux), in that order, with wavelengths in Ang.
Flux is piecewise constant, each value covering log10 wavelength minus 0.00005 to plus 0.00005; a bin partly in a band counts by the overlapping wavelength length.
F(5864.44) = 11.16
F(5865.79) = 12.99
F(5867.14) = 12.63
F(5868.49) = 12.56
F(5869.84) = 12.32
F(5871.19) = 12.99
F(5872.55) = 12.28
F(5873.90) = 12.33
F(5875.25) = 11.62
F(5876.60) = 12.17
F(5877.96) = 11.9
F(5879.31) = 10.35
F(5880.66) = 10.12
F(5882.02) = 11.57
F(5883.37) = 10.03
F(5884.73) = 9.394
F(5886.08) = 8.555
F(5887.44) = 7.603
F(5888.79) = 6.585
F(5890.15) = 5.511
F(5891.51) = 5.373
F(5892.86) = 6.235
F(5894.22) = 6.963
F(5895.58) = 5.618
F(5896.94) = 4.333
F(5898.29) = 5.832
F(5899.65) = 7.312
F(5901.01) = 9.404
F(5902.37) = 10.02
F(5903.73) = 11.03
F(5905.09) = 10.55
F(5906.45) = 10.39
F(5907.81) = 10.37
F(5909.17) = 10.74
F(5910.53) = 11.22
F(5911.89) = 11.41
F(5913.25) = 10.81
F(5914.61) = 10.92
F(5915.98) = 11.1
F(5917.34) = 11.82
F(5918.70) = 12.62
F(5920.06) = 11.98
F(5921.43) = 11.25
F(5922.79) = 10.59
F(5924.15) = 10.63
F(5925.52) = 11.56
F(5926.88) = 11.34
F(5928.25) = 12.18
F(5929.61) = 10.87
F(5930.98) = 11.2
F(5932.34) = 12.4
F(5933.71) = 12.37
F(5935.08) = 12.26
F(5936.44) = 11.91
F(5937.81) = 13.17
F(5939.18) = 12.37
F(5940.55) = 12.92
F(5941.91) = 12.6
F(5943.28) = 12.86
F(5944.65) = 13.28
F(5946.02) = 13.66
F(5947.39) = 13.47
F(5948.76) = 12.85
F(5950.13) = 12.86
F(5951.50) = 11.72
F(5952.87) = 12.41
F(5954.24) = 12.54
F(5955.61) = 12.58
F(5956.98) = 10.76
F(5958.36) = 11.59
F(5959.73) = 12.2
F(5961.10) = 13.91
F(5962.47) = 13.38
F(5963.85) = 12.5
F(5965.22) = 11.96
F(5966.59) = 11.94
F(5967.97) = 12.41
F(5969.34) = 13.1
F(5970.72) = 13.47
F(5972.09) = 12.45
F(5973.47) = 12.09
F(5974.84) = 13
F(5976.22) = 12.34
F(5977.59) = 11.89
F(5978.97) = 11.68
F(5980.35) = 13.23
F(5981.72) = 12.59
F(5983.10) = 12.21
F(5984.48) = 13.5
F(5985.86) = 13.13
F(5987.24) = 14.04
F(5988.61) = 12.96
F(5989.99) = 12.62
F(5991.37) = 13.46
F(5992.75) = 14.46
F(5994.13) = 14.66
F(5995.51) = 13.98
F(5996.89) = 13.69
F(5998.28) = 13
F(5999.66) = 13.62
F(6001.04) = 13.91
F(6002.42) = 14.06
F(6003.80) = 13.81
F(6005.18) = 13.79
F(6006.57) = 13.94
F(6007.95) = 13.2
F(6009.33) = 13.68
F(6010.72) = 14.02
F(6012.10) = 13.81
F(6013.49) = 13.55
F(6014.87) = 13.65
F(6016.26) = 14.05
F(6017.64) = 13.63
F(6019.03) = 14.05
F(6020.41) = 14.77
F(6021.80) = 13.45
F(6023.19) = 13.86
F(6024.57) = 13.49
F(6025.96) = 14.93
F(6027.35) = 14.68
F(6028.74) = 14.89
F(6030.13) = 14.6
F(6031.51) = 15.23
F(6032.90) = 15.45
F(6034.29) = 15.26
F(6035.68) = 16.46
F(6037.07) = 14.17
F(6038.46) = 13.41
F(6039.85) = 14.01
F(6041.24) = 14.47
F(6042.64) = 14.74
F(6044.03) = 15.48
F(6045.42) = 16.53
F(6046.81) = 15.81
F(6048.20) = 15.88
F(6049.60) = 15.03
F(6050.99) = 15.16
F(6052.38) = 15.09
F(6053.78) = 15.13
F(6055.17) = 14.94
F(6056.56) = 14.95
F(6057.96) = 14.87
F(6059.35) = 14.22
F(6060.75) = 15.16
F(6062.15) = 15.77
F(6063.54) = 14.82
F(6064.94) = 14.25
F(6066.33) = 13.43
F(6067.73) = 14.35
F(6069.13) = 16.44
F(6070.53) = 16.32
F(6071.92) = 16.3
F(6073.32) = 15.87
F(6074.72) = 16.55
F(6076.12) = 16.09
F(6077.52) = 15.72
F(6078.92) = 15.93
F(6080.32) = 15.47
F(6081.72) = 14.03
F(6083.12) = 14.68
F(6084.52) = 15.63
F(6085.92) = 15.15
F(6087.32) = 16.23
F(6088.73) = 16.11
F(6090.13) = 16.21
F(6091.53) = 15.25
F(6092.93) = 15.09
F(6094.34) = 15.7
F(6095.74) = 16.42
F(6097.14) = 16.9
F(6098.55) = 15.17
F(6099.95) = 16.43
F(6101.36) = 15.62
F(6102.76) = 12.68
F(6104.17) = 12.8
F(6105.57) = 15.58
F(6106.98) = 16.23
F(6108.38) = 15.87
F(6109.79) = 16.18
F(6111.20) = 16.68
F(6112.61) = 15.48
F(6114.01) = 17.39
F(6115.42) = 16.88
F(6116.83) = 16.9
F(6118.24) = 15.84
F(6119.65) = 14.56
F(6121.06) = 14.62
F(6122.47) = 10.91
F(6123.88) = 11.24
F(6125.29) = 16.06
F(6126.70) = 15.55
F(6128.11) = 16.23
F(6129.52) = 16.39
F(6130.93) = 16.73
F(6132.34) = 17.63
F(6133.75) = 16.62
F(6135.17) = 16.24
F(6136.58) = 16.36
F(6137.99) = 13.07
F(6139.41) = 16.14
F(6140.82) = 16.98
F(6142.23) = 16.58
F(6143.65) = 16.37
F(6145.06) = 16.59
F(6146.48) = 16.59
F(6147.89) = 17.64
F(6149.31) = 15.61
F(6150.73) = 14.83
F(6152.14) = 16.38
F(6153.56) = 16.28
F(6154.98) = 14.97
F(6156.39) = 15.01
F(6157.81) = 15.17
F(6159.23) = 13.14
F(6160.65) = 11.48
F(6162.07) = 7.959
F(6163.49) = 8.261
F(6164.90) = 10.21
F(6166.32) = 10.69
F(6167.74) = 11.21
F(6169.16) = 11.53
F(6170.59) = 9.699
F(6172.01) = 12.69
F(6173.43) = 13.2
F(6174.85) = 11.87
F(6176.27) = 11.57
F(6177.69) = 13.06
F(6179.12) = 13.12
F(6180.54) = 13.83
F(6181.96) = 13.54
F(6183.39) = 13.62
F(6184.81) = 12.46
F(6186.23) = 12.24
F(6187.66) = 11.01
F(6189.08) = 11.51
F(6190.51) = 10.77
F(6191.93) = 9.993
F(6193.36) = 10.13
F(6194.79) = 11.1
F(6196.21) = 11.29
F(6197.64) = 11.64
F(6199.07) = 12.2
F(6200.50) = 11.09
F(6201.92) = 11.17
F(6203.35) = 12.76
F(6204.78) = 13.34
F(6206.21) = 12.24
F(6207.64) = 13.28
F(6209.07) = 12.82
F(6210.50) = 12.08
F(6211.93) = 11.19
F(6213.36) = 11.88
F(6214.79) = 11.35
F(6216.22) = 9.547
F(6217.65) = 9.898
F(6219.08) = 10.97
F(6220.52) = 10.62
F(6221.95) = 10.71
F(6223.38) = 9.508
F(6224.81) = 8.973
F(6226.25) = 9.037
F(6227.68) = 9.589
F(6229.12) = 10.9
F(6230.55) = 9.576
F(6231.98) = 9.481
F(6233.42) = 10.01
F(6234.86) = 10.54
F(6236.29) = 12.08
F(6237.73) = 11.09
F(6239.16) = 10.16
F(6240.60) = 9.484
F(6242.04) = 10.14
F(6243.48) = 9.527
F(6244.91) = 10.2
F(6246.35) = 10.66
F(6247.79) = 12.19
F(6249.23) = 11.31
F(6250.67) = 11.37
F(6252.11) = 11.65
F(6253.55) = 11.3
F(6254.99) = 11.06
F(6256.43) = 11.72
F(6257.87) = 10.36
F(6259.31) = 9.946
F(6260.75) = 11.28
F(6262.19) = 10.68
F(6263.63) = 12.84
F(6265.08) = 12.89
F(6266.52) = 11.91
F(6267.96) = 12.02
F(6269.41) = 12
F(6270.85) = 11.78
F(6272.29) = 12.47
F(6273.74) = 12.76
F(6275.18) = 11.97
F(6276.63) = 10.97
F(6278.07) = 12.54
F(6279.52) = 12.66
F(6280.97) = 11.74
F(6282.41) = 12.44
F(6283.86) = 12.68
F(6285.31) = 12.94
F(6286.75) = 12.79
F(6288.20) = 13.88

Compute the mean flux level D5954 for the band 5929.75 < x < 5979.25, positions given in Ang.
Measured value 12.5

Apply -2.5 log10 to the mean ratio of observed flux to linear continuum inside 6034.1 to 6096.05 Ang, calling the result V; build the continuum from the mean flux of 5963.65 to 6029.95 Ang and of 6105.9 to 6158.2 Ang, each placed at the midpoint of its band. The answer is -0.05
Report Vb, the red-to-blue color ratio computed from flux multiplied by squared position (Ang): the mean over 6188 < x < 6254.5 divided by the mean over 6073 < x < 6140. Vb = 0.7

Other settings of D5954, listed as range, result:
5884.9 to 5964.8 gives 10.8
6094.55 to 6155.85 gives 15.7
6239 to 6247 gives 10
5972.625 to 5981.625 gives 12.4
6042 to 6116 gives 15.5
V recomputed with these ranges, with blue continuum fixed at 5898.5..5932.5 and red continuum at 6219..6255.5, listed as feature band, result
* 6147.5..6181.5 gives -0.21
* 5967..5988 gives -0.18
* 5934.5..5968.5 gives -0.16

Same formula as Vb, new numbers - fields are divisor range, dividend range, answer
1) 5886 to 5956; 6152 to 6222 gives 1.22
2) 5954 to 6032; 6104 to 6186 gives 1.13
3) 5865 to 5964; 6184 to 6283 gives 1.13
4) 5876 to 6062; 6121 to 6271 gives 1.06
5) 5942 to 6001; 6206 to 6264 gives 0.91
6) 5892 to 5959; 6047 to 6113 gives 1.47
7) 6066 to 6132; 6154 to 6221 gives 0.78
